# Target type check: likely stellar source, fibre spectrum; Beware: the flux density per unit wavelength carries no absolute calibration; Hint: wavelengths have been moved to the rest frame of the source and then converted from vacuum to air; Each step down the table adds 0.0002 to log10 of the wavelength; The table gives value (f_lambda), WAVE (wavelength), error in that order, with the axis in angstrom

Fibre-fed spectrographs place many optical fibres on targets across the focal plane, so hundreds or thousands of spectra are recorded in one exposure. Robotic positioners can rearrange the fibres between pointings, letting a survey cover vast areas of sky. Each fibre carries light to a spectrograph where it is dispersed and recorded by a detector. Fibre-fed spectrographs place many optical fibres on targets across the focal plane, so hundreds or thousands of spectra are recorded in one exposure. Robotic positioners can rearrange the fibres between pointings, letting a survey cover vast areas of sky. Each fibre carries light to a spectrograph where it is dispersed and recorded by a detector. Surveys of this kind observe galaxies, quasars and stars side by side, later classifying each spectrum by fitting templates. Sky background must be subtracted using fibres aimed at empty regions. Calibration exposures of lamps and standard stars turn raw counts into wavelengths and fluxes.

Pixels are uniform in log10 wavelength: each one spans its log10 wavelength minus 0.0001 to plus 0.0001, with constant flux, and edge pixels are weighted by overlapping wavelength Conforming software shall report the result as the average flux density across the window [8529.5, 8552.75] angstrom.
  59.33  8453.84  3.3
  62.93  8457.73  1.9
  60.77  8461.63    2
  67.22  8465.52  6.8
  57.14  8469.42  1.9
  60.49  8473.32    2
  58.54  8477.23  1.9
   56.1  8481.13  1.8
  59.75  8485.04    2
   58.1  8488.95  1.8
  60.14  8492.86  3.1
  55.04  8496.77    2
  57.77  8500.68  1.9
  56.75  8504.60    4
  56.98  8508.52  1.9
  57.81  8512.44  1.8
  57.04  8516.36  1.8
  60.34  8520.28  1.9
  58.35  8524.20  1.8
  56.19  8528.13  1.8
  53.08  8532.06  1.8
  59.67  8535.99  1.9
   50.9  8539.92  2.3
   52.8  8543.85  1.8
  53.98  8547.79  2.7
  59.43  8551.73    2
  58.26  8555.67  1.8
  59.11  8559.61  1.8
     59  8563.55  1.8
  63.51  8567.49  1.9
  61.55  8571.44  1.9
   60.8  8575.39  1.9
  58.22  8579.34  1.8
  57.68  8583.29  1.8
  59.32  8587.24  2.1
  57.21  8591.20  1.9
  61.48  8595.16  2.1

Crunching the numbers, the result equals 54.8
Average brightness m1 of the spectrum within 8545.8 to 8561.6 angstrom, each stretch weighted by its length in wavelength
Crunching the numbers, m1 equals 57.7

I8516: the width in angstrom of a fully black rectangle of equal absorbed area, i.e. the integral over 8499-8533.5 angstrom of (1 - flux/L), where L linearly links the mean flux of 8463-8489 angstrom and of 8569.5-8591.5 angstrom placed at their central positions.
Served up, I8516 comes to 1.37 angstrom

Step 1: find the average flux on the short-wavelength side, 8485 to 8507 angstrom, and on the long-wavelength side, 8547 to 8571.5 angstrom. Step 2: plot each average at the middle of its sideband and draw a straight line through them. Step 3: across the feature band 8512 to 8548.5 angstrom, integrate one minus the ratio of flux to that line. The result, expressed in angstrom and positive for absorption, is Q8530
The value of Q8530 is 1.6 angstrom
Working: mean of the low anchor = 57.7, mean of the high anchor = 59.3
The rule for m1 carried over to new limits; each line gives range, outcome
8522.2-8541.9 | 55.7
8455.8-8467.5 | 63.6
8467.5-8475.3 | 58.8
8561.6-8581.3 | 60.6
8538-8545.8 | 51.9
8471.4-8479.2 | 59.5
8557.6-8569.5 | 60.6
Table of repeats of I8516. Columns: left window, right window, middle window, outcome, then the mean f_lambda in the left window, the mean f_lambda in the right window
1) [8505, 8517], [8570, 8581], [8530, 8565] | 1.60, 57.2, 60.2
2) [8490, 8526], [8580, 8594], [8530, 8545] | 0.98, 57.8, 58.3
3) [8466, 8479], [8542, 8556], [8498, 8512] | 0.22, 59.7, 55.9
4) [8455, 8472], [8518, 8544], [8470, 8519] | 1.11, 61.9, 56.1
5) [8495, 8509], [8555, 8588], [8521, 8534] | 0.33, 56.6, 59.8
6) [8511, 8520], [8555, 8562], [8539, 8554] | 1.02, 58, 58.8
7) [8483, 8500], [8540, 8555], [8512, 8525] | -0.40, 58.2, 55.1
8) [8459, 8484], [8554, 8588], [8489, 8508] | 0.81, 60.1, 59.8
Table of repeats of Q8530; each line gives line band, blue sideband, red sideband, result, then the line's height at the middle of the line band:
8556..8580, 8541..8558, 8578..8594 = -1.4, 57.1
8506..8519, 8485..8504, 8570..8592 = 0.2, 58.2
